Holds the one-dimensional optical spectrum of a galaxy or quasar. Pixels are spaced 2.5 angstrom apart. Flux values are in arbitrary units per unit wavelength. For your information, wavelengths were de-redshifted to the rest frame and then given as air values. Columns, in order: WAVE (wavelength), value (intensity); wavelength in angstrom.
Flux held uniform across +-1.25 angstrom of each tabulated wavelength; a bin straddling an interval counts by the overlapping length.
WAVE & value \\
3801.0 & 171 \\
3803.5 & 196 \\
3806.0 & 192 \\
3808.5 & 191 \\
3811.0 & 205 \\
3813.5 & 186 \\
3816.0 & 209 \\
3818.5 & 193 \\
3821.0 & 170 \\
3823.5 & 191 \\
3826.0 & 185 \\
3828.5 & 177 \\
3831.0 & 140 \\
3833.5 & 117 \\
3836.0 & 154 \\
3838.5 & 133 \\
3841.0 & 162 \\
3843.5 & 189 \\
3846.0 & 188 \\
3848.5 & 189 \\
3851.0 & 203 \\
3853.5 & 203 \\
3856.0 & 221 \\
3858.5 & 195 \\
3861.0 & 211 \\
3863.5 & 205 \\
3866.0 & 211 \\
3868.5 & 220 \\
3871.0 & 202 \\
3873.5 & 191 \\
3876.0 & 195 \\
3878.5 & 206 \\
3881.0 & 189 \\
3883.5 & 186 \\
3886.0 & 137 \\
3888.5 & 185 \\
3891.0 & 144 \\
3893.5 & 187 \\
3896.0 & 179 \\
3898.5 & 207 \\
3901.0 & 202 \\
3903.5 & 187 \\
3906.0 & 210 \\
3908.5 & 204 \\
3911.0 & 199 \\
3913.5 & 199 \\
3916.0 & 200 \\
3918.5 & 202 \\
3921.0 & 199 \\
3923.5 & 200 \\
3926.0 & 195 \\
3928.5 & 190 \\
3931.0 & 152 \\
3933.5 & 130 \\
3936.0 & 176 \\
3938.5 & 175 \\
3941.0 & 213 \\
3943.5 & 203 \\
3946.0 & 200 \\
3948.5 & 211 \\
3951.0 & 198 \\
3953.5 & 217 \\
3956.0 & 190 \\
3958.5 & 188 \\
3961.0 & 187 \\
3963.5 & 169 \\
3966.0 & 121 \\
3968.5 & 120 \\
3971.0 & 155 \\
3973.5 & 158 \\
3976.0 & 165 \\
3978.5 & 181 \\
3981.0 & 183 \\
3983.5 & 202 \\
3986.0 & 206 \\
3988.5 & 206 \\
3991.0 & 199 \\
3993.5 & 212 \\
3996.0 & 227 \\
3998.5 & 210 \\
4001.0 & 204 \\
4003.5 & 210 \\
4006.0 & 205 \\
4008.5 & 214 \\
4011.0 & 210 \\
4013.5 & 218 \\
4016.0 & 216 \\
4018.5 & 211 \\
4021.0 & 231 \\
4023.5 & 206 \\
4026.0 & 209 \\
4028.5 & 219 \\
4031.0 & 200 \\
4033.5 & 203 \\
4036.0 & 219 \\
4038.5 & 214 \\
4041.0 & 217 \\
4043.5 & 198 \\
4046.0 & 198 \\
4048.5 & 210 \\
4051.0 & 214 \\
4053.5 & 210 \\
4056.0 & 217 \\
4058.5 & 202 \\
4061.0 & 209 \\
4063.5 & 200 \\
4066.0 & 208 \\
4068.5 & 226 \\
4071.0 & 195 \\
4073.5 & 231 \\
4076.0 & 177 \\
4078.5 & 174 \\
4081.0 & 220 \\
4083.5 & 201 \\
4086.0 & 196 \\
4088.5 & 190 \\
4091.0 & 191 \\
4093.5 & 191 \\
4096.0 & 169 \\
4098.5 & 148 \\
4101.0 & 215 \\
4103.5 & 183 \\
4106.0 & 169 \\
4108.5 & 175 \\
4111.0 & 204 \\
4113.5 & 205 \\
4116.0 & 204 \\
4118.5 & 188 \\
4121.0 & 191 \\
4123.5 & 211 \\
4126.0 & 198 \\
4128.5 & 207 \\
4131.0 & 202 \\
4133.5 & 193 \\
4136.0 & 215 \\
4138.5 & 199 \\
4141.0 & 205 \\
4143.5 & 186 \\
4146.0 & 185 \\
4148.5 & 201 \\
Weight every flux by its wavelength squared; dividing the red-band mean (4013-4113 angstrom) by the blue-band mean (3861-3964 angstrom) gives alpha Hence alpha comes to 1.14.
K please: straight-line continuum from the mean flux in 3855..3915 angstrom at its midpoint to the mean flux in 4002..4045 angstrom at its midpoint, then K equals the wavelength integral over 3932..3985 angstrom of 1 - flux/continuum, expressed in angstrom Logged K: 6.60 angstrom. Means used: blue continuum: 195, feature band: 178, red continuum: 212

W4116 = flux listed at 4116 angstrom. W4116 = 204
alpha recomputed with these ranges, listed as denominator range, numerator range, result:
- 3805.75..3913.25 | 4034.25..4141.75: 1.20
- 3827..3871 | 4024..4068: 1.25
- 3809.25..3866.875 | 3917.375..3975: 1.03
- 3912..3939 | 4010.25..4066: 1.21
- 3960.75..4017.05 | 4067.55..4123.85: 1.07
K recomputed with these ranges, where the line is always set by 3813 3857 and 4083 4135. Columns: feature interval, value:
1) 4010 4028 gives -2.63 angstrom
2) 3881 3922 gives -1.75 angstrom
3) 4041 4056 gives -1.51 angstrom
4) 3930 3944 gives 0.72 angstrom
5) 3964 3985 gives 2.68 angstrom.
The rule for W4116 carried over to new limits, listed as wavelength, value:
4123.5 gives 211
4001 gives 204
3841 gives 162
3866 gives 211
